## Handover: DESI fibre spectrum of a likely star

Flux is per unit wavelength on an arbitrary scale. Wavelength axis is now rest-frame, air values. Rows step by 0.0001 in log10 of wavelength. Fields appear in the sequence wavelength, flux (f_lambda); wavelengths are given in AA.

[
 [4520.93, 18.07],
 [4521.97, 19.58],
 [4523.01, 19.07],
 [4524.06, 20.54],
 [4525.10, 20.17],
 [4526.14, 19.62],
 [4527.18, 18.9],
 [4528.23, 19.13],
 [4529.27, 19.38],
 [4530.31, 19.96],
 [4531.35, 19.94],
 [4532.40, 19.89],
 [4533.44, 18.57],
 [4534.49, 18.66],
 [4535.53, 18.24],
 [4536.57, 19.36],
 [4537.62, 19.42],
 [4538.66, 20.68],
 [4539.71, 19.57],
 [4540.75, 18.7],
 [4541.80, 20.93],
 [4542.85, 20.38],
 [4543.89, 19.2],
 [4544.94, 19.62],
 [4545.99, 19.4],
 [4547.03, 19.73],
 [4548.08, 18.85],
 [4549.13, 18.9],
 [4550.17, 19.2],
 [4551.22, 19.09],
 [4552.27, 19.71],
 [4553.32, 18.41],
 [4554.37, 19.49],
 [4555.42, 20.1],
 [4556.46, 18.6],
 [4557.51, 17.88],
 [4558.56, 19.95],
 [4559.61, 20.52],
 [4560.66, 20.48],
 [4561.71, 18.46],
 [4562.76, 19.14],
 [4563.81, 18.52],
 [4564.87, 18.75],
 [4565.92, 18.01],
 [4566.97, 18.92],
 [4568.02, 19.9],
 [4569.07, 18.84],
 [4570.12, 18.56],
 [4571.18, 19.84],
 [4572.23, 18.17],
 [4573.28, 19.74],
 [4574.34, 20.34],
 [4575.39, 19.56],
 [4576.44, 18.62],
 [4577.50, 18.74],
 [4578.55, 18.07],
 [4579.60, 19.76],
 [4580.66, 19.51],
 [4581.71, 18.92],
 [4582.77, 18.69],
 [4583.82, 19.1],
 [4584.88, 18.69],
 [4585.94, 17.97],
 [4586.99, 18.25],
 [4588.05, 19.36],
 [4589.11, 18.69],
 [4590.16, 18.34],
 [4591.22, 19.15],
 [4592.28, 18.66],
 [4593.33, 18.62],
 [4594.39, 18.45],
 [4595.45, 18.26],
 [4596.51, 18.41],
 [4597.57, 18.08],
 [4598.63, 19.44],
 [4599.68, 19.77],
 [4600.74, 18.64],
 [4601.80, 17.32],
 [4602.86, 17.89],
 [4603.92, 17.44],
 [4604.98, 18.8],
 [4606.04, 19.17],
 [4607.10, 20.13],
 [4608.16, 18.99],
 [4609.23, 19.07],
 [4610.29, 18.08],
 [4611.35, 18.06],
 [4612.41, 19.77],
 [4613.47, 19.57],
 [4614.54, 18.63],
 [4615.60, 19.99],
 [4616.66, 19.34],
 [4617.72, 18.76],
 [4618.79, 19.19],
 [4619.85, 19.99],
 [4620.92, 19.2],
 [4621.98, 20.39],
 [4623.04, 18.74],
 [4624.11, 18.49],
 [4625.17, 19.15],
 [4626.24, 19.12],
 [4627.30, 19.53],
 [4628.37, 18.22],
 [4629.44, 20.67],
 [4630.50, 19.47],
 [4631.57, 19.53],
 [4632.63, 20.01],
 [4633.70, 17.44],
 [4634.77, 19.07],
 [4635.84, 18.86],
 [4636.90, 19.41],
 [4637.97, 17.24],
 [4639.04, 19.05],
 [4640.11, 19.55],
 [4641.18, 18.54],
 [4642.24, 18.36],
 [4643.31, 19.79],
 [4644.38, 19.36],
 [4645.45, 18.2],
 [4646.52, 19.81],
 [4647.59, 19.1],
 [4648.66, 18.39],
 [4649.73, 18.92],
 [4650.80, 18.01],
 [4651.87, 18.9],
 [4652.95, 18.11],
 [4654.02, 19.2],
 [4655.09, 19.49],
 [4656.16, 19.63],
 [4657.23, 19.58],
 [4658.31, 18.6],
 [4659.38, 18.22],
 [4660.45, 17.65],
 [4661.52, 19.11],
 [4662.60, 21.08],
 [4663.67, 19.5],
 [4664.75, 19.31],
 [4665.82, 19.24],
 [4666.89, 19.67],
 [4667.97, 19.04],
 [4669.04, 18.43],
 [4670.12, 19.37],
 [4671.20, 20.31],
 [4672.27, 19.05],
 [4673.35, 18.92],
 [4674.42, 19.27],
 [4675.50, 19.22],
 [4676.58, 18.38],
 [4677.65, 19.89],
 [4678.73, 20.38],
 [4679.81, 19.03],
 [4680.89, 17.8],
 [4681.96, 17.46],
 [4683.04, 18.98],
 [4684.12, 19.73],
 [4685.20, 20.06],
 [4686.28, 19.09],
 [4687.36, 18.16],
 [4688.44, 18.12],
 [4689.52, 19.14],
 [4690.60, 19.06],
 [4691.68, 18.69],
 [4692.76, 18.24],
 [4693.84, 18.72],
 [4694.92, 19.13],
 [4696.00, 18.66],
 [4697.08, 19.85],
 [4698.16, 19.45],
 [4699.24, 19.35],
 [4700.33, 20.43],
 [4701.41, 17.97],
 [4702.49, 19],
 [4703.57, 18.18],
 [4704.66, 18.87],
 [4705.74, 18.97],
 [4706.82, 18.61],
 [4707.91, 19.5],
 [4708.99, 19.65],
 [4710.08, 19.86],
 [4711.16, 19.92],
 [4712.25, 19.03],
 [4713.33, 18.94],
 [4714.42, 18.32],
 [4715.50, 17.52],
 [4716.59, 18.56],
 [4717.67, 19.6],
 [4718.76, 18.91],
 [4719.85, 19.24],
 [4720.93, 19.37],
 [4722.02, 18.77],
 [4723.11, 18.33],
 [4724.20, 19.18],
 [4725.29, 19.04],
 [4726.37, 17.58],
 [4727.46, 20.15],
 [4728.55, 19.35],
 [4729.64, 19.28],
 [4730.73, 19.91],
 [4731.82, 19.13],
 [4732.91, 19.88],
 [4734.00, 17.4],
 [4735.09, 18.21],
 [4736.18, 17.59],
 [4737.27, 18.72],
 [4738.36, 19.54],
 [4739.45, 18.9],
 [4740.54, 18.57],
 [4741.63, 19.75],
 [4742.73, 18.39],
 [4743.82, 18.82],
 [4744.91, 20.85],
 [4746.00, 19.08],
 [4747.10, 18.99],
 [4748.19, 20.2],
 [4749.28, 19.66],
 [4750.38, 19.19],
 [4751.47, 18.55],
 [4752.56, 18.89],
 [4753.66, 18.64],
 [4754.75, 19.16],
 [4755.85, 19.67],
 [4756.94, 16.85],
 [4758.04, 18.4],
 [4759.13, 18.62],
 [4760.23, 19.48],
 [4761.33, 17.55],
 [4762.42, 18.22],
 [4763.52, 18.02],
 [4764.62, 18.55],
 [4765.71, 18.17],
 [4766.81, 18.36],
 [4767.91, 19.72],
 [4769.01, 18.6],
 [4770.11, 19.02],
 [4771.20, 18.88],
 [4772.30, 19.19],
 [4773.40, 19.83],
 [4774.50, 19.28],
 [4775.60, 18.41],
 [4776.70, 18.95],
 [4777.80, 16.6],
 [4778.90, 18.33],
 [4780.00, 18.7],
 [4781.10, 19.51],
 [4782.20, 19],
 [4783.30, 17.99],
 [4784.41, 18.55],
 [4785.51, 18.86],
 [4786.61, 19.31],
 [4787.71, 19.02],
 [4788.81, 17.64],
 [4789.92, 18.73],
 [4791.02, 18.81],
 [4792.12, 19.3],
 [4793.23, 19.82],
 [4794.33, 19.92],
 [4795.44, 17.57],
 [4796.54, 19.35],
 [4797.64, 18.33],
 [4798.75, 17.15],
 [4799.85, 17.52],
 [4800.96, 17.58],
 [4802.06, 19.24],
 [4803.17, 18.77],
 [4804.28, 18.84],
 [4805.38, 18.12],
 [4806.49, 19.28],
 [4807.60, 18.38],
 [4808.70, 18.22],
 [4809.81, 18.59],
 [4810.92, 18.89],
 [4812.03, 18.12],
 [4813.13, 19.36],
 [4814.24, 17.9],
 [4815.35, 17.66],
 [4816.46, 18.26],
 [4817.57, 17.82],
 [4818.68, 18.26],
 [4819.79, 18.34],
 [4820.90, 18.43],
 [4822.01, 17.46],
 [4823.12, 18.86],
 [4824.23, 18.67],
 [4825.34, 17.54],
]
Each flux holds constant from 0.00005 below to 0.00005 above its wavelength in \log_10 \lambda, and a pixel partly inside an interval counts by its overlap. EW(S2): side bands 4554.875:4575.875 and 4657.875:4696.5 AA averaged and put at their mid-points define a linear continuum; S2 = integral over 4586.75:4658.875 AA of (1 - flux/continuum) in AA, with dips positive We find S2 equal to 0.7 AA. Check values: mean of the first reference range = 19.2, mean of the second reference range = 19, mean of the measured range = 18.9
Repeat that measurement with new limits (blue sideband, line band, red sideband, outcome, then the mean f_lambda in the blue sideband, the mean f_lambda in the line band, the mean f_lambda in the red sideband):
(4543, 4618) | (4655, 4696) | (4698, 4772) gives -0.25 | 19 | 19.1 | 18.9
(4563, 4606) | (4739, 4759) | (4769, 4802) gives -0.36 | 18.8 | 19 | 18.7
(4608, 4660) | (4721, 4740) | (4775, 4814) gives -0.13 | 19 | 18.9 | 18.6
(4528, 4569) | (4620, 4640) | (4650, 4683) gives 0.03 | 19.3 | 19.1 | 19.1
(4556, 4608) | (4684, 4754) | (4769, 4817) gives -1.14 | 18.9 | 19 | 18.6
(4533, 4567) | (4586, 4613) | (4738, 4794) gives 0.71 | 19.3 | 18.7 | 18.8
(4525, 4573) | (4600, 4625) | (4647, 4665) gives 0.20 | 19.3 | 19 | 19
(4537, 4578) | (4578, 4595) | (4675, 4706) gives 0.41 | 19.3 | 18.8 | 19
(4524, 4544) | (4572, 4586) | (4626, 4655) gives 0.19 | 19.6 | 19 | 19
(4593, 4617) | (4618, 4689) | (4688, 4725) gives -0.75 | 18.8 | 19.1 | 19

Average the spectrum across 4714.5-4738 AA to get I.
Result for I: 18.8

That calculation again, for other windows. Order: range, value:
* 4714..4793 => 18.8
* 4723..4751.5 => 19.1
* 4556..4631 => 19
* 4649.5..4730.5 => 19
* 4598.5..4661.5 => 19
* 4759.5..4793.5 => 18.7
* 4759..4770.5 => 18.6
